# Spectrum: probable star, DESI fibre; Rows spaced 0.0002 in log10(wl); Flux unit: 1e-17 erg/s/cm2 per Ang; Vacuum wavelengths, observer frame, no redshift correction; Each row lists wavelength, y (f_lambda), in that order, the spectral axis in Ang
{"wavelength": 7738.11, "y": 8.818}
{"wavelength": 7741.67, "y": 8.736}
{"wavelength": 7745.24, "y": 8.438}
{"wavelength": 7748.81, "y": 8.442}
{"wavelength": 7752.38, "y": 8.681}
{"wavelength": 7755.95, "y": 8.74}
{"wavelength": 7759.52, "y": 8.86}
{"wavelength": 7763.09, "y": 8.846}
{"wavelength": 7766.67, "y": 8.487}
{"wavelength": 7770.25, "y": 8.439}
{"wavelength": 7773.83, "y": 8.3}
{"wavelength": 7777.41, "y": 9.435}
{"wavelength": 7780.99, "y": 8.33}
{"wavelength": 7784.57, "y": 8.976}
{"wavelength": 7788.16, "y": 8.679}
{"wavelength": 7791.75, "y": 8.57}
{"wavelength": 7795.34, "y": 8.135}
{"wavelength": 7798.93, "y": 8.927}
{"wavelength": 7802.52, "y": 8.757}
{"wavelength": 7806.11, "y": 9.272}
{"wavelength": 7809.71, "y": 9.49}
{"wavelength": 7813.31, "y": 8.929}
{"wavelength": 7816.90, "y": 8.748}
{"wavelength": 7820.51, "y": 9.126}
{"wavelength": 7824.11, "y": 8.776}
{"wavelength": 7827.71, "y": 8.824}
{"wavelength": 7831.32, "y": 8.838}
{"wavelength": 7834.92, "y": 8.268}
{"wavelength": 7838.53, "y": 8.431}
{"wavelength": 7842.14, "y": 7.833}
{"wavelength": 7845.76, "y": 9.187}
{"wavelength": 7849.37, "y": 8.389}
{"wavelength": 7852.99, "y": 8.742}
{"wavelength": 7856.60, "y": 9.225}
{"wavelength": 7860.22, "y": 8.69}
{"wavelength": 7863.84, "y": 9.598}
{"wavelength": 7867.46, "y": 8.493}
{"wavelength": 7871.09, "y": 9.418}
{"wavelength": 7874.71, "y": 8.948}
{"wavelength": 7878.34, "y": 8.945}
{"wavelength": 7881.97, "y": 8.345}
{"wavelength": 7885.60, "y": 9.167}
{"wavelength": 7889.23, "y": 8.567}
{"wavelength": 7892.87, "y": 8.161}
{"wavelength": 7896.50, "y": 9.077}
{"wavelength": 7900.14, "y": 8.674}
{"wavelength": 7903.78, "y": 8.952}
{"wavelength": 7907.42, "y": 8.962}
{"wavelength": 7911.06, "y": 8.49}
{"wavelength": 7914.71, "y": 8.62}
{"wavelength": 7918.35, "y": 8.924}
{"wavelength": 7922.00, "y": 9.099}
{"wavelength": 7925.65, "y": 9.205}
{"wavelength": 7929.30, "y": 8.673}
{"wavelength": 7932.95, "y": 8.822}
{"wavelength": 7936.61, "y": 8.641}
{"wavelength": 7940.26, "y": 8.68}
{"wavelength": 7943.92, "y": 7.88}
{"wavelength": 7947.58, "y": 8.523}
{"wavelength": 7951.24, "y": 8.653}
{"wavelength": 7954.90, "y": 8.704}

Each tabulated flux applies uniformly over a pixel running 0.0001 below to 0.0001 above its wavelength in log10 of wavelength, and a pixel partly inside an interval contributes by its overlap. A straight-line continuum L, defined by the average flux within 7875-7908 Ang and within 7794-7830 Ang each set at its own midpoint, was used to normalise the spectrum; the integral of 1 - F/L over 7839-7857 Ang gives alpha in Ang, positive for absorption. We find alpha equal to 0.5 Ang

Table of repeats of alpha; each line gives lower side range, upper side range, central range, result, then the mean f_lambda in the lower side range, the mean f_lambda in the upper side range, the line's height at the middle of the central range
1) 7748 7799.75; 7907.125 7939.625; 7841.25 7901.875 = -0.32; 8.66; 8.81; 8.76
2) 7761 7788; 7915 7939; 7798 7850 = -0.26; 8.69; 8.87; 8.75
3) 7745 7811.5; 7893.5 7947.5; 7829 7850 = 0.56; 8.73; 8.74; 8.74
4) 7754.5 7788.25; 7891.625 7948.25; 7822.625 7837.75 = 0.10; 8.71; 8.72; 8.71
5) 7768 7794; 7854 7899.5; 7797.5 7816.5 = -0.73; 8.66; 8.88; 8.72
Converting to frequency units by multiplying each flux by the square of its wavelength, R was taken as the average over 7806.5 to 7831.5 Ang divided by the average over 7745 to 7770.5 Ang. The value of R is 1.06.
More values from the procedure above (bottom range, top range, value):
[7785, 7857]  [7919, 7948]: 1.02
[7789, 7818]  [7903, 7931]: 1.03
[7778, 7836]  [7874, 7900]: 1.01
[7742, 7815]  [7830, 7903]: 1.02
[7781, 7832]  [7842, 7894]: 1.01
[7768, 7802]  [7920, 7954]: 1.04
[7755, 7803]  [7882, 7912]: 1.04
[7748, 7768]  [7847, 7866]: 1.05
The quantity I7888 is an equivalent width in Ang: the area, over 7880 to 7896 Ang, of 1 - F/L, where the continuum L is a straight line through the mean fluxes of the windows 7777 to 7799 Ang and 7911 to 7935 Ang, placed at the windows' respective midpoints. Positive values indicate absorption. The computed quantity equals 0.4 Ang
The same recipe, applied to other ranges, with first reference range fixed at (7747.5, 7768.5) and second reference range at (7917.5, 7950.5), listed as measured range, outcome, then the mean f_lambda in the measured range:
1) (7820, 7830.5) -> -0.22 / 8.88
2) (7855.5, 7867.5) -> -0.51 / 9.06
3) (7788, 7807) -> -0.03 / 8.7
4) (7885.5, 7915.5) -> -0.06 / 8.72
